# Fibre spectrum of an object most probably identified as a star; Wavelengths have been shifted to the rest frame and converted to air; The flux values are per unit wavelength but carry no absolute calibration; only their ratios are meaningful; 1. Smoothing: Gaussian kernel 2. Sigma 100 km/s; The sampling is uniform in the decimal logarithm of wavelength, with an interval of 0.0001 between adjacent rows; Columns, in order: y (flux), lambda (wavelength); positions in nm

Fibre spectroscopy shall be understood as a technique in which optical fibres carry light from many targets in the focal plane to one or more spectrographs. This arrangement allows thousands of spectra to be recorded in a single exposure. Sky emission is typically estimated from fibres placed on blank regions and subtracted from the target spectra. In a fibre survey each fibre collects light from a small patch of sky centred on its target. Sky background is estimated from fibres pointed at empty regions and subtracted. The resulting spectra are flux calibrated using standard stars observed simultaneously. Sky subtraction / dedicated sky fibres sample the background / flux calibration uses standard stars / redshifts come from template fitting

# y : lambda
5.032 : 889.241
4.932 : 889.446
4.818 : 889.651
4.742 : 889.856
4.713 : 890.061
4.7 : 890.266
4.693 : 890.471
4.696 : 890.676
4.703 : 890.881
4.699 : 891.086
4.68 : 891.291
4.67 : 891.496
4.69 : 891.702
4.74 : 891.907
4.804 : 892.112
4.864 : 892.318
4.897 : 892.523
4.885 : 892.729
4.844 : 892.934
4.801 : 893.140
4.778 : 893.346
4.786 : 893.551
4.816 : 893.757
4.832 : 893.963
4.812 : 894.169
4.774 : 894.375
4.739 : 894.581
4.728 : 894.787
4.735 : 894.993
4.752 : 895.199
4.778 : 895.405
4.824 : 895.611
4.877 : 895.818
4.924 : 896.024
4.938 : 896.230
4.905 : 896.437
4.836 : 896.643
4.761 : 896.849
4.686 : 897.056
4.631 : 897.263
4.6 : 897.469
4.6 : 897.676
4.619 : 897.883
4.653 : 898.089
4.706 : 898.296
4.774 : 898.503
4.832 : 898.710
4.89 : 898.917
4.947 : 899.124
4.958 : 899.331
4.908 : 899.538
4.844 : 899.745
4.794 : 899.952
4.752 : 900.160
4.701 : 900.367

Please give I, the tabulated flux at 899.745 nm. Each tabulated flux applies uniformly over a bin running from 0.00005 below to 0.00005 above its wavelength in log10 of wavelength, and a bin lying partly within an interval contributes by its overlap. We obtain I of 4.844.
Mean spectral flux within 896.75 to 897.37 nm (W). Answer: 4.69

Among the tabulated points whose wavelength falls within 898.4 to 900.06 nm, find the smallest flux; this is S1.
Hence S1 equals 4.774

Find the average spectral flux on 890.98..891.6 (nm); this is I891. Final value 4.68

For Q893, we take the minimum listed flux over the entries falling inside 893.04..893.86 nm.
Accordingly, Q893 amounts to 4.778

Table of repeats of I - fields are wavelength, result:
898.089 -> 4.653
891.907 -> 4.74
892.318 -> 4.864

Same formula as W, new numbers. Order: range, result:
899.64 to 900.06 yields 4.81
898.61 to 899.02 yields 4.86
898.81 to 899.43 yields 4.93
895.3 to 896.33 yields 4.87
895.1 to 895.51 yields 4.77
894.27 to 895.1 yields 4.74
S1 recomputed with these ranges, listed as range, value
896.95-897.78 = 4.6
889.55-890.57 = 4.693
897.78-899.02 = 4.619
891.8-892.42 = 4.74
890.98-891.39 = 4.68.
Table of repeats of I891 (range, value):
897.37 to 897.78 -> 4.59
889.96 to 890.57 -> 4.7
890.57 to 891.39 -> 4.7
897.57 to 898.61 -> 4.67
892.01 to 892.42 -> 4.83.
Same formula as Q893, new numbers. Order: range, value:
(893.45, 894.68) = 4.739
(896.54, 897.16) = 4.686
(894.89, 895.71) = 4.735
